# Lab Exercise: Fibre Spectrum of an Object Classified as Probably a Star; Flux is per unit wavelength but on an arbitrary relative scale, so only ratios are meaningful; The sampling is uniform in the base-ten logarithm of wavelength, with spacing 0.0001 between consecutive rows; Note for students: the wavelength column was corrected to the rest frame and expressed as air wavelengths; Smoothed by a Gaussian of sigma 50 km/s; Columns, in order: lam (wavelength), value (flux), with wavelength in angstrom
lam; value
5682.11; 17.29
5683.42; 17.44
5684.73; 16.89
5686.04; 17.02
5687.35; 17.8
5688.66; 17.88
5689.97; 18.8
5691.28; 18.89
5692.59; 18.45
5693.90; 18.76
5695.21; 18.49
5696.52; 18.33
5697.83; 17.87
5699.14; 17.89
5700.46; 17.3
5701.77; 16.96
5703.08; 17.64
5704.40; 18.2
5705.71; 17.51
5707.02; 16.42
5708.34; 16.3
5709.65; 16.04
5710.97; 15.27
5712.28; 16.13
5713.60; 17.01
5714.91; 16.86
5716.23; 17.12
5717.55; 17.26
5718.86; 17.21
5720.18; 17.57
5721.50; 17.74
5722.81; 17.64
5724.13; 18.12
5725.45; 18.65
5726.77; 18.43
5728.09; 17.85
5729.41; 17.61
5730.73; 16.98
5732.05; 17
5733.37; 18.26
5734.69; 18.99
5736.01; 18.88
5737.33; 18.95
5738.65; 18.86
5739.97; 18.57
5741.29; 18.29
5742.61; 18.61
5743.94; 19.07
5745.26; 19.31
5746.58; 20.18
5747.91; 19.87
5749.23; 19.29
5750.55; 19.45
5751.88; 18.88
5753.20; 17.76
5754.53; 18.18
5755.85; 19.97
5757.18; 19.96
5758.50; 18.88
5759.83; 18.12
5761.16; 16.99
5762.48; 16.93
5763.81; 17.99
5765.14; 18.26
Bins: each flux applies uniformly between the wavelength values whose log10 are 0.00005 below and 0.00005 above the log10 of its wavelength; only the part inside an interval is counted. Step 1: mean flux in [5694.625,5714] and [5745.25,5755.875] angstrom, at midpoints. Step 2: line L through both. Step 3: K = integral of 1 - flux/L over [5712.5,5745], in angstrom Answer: 0.44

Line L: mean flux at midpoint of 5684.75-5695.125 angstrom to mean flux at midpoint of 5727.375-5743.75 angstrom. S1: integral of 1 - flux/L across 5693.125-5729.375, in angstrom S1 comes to 1.5 angstrom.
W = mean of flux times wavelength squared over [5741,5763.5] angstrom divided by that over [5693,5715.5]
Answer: 1.1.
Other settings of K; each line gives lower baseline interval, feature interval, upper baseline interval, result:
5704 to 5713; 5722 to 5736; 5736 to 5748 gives 0.0 angstrom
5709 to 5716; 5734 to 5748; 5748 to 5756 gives -0.6 angstrom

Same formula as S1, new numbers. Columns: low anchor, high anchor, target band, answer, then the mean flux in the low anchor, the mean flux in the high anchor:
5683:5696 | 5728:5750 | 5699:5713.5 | 1.1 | 18.1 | 18.7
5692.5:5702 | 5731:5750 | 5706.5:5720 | 1.3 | 18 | 18.8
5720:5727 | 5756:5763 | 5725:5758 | -1.0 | 18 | 18.3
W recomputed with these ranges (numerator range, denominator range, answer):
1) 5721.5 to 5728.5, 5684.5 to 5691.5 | 1.03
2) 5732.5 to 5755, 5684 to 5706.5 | 1.07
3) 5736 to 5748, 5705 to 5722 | 1.14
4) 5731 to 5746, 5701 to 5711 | 1.11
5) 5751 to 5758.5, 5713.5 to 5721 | 1.12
